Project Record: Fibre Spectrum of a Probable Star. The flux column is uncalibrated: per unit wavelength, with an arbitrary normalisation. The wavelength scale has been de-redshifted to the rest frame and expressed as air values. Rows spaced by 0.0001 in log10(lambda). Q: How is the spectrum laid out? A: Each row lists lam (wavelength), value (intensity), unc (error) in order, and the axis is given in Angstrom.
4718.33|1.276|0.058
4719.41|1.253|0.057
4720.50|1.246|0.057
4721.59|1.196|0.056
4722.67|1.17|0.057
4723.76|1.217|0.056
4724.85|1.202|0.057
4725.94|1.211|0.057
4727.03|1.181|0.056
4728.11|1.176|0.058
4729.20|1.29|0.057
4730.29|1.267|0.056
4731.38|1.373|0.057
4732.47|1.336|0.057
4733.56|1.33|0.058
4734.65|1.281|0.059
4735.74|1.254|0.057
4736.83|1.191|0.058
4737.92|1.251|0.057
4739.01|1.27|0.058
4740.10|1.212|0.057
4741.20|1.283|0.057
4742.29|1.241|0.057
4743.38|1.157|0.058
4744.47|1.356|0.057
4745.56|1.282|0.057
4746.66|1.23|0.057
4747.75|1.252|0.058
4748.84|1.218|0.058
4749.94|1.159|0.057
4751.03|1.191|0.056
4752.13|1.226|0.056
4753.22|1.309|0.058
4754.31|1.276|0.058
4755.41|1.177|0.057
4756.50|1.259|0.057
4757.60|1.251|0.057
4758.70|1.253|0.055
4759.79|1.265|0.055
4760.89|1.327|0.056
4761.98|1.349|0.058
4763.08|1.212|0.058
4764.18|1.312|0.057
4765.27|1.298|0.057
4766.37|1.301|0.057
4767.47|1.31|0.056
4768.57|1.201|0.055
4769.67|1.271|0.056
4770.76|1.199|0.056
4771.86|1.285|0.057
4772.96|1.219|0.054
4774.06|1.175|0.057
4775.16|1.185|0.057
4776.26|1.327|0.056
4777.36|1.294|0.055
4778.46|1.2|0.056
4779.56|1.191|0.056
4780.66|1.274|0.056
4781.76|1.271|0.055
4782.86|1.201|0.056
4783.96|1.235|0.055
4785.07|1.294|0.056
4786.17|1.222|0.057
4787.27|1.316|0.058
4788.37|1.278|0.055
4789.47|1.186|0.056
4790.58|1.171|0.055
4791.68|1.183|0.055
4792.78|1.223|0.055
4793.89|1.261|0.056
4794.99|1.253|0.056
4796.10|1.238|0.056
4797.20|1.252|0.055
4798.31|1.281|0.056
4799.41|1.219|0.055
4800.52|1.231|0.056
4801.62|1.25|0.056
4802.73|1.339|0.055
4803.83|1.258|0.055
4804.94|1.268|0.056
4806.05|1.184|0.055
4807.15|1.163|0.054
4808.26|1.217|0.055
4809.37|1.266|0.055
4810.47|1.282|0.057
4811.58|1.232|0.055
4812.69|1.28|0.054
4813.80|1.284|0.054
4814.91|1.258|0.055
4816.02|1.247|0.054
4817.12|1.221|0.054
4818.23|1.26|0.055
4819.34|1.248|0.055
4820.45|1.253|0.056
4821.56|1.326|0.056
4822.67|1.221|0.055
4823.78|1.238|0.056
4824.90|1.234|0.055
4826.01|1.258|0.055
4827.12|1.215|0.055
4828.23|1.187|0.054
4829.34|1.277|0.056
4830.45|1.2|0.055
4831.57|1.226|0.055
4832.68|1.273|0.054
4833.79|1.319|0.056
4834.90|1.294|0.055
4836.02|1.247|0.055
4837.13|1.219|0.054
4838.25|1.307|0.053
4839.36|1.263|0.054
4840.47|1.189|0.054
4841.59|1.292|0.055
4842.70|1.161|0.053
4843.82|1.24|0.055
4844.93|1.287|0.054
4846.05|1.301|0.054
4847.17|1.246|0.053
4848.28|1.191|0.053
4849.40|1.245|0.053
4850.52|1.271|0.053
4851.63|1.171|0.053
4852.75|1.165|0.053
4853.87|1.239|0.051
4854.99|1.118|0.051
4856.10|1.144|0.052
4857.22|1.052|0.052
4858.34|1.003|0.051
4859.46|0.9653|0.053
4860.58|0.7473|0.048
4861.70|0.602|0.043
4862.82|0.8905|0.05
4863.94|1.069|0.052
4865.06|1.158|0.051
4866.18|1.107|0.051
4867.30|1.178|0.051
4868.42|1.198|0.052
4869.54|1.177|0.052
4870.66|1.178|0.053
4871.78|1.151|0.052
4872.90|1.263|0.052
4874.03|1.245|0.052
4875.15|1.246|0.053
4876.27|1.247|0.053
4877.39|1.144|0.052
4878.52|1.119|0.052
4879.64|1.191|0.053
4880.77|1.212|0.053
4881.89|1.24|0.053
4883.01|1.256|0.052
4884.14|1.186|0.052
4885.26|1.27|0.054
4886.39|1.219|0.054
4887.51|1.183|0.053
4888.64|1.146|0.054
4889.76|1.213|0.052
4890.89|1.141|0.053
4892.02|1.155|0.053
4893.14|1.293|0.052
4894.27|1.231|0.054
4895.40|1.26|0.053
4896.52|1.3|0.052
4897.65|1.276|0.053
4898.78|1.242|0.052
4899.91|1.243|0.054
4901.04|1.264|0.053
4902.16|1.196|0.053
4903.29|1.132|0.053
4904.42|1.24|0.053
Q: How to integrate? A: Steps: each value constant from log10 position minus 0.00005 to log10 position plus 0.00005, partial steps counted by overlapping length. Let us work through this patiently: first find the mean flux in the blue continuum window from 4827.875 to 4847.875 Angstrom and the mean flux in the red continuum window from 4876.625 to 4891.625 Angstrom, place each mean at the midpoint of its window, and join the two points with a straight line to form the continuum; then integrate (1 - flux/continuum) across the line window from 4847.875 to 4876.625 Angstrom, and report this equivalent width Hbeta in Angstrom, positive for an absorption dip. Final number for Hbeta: 2.5 Angstrom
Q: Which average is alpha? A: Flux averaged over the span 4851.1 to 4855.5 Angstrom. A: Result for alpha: 1.17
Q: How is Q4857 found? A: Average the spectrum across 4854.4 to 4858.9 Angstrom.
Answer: 1.08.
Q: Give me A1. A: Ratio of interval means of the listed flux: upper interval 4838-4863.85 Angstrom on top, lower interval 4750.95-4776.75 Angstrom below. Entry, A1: 0.9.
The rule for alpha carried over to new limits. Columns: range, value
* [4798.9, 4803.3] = 1.26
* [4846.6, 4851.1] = 1.24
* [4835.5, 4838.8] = 1.26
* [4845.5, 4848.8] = 1.25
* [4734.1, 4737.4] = 1.24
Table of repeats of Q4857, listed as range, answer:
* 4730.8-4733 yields 1.35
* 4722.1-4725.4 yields 1.2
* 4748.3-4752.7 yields 1.2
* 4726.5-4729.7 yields 1.22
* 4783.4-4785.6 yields 1.26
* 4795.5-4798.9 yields 1.26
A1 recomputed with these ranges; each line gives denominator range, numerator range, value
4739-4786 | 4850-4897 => 0.92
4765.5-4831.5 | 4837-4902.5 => 0.95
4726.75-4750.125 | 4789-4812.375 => 0.98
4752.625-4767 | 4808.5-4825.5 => 0.98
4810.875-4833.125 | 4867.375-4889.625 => 0.97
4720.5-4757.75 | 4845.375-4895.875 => 0.93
